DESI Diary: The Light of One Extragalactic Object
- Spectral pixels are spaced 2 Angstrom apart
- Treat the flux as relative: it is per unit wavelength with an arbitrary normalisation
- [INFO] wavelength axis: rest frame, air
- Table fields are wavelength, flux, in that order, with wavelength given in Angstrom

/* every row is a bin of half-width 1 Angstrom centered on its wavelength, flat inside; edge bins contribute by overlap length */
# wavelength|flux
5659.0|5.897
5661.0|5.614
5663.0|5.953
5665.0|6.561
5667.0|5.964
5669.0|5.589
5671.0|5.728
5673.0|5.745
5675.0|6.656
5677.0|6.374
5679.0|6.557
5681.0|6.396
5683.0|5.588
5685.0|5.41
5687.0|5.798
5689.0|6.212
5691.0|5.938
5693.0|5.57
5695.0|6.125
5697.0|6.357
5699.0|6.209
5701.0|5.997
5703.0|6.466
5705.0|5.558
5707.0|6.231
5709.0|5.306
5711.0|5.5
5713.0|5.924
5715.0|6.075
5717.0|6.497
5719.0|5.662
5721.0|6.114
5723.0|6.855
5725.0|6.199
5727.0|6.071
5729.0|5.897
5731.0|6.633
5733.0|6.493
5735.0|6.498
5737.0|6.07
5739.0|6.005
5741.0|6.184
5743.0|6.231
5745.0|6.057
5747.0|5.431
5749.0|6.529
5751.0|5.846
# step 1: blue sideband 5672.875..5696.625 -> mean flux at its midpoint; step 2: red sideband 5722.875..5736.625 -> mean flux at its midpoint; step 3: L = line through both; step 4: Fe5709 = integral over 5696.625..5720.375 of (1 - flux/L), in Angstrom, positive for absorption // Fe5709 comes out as 0.9 Angstrom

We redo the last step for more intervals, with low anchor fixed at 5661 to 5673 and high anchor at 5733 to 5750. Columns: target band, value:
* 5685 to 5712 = 0.4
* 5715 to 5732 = -0.4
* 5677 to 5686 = -0.1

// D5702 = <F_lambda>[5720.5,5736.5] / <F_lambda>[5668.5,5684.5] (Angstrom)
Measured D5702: 1.0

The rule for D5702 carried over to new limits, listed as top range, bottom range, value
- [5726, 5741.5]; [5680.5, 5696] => 1.06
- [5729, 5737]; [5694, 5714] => 1.07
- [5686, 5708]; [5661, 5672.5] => 1.02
